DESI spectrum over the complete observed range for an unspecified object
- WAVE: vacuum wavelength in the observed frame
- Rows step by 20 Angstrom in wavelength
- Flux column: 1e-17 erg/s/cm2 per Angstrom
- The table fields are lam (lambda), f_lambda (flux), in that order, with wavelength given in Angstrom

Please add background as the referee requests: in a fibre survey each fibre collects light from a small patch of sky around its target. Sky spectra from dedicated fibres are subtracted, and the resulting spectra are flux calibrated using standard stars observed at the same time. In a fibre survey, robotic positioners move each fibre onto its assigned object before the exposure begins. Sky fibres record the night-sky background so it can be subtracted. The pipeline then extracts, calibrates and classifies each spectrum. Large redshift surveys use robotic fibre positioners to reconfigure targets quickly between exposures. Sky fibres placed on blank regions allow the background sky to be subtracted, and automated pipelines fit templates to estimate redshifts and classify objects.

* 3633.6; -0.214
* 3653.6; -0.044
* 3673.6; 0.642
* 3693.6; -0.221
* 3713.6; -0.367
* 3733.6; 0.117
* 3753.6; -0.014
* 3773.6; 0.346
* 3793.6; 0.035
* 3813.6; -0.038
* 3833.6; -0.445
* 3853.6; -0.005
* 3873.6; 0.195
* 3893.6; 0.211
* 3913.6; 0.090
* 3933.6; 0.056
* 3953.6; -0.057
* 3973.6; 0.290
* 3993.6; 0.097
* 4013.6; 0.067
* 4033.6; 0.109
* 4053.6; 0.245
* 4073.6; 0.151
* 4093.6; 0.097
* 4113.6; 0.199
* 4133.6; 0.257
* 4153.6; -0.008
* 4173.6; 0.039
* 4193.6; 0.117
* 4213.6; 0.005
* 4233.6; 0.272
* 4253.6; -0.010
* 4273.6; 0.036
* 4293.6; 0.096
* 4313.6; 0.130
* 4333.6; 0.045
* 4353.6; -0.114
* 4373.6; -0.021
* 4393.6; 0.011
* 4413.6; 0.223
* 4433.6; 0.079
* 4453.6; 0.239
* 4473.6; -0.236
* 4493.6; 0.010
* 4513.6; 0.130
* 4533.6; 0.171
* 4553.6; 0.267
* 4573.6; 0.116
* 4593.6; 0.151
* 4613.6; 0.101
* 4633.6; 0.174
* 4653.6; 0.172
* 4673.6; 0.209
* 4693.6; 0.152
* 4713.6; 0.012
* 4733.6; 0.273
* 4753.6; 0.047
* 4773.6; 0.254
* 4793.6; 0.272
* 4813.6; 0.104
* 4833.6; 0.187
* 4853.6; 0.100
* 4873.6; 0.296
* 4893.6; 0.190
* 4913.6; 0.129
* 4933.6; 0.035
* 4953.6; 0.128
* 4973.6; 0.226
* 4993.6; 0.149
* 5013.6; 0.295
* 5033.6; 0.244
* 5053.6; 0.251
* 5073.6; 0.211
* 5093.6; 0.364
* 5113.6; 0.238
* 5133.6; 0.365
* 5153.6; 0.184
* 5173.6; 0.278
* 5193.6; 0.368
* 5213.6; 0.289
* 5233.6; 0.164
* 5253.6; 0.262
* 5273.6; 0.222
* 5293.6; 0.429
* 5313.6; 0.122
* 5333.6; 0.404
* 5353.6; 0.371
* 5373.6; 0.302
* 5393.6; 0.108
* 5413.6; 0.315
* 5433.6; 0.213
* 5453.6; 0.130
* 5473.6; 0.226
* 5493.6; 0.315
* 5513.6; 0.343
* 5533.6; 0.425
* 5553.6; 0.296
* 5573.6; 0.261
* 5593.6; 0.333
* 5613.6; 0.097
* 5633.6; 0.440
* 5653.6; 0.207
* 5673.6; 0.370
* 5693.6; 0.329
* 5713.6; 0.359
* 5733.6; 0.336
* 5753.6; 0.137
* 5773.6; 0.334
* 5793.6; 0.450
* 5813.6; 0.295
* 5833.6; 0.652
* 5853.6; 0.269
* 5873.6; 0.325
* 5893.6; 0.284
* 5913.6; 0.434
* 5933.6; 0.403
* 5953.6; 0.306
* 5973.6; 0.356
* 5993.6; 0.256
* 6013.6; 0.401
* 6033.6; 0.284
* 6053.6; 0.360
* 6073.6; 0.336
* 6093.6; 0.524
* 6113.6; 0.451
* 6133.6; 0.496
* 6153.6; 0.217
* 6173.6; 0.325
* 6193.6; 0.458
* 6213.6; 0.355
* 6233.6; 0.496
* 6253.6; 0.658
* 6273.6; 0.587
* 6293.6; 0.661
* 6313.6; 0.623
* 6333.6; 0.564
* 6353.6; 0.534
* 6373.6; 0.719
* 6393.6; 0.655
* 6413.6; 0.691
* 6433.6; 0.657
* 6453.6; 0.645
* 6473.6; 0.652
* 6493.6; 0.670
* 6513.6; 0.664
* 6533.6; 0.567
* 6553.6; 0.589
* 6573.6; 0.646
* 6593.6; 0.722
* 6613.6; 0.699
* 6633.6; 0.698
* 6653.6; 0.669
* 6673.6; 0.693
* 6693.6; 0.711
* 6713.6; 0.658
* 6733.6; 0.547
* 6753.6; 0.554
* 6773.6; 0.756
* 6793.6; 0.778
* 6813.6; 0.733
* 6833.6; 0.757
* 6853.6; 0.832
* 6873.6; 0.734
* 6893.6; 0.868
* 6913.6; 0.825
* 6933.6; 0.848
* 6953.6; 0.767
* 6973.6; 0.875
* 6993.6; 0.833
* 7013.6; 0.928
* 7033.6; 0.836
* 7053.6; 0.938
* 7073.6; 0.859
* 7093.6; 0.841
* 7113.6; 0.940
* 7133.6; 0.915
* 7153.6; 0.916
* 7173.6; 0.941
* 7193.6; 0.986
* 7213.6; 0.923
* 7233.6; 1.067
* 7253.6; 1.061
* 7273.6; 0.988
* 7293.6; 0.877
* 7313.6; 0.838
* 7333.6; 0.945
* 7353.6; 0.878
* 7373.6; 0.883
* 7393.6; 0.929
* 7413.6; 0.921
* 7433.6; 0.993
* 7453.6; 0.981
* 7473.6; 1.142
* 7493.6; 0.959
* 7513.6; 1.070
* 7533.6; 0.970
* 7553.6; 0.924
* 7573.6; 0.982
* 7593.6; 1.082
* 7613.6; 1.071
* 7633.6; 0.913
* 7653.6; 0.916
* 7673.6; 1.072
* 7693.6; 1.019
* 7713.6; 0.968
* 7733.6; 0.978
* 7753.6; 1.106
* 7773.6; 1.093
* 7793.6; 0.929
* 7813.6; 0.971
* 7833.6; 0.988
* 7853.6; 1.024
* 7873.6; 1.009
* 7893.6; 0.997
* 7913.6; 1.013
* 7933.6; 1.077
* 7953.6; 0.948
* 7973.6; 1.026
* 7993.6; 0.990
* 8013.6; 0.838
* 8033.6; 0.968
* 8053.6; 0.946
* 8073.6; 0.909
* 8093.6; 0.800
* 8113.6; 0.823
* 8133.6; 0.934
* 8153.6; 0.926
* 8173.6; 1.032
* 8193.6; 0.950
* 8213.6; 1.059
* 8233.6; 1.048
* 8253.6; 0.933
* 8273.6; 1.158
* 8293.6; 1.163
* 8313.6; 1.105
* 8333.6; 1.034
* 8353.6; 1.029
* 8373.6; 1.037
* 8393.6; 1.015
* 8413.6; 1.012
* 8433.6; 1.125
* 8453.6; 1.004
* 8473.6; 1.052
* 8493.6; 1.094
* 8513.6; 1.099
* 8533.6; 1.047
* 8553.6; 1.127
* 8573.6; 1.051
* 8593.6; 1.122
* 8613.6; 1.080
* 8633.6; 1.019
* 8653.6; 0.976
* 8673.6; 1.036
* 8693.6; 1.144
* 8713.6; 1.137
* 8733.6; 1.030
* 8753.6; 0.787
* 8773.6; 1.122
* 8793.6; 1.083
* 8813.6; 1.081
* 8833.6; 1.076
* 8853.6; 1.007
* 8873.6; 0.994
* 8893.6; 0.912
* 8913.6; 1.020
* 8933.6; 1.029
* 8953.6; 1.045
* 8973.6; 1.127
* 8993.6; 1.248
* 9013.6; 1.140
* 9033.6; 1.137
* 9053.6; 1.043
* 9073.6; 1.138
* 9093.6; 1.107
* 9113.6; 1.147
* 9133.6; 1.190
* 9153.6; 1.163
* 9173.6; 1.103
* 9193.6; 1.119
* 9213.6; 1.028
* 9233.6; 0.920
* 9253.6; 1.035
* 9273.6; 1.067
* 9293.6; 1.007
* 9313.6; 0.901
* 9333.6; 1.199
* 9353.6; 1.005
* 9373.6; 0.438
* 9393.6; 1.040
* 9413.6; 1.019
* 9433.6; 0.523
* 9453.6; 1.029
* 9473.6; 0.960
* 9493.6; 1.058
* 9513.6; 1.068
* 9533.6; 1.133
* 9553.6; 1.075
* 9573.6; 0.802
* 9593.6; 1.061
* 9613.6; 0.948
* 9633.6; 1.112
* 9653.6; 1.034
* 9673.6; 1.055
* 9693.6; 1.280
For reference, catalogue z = 0.566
